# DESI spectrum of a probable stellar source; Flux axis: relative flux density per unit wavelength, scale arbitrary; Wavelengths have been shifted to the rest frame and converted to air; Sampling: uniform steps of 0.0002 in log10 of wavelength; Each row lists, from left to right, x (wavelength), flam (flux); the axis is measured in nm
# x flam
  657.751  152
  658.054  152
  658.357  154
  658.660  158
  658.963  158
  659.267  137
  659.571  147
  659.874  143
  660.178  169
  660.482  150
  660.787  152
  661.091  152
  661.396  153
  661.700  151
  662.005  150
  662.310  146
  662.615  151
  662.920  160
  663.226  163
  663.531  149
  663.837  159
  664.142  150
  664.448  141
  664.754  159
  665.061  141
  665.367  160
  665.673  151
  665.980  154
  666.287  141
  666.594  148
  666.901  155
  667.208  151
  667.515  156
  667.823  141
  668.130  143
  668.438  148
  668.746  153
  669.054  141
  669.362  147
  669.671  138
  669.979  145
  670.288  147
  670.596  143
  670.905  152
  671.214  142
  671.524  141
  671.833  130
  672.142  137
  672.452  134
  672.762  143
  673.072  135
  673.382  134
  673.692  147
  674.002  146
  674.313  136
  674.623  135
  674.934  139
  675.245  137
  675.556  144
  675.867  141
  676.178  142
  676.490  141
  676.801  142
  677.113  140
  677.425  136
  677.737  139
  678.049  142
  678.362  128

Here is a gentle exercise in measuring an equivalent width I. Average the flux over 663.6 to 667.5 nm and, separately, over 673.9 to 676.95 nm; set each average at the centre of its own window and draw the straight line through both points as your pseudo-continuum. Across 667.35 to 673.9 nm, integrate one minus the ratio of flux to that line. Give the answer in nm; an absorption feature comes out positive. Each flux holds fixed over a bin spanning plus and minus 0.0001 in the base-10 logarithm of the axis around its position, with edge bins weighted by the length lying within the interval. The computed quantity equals 0.12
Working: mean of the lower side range 151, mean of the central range 143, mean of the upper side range 140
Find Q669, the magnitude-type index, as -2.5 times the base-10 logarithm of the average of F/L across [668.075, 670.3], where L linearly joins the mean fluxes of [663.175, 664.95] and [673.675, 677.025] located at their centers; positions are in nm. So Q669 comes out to 0.02 mag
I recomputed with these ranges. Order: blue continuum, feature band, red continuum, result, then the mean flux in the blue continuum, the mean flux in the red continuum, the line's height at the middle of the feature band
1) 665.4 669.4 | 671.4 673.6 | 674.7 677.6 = 0.11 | 149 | 140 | 144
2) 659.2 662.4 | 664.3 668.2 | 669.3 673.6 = -0.11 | 150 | 141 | 145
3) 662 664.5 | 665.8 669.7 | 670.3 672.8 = -0.04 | 153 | 141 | 146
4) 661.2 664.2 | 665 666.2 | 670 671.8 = -0.01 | 153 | 144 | 150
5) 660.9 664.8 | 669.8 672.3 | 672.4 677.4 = 0.03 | 152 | 140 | 144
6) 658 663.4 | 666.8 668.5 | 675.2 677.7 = -0.02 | 153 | 140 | 147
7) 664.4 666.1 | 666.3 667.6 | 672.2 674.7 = -0.02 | 152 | 139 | 149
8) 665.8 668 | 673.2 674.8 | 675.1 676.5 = 0.04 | 149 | 141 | 143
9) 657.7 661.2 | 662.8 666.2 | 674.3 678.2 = -0.11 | 152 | 140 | 148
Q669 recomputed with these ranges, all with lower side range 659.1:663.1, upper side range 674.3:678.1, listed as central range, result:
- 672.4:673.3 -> 0.04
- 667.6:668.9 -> -0.01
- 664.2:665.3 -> 0.00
